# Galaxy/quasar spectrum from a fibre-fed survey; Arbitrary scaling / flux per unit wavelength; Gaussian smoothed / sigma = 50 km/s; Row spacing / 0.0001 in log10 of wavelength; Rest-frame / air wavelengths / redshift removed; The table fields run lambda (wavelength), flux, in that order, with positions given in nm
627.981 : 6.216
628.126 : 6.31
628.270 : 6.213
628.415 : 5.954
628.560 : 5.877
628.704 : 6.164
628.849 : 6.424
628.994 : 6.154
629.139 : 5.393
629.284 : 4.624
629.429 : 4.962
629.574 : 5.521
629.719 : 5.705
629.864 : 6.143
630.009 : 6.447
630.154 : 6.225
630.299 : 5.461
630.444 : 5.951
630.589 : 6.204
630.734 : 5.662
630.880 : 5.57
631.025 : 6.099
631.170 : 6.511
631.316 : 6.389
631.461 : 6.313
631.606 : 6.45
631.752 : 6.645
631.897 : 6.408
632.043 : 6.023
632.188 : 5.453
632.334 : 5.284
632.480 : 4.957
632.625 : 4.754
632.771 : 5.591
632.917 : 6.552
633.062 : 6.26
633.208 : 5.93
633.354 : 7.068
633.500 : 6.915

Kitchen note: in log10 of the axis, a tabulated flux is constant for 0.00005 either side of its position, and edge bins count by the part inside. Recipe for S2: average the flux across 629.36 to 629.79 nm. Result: 5.4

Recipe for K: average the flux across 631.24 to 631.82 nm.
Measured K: 6.44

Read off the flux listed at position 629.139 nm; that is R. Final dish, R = 5.393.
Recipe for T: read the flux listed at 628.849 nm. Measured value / 6.424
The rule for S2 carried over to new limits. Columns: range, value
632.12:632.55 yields 5.22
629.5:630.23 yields 6.01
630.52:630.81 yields 5.92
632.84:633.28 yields 6.25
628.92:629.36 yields 5.38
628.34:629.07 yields 6.11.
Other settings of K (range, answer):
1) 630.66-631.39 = 6.05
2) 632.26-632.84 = 5.14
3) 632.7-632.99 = 6.09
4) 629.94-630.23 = 6.33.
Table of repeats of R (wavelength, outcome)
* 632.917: 6.552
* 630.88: 5.57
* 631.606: 6.45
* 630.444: 5.951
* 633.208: 5.93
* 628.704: 6.164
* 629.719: 5.705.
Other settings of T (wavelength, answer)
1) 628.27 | 6.213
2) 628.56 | 5.877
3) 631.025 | 6.099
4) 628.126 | 6.31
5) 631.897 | 6.408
